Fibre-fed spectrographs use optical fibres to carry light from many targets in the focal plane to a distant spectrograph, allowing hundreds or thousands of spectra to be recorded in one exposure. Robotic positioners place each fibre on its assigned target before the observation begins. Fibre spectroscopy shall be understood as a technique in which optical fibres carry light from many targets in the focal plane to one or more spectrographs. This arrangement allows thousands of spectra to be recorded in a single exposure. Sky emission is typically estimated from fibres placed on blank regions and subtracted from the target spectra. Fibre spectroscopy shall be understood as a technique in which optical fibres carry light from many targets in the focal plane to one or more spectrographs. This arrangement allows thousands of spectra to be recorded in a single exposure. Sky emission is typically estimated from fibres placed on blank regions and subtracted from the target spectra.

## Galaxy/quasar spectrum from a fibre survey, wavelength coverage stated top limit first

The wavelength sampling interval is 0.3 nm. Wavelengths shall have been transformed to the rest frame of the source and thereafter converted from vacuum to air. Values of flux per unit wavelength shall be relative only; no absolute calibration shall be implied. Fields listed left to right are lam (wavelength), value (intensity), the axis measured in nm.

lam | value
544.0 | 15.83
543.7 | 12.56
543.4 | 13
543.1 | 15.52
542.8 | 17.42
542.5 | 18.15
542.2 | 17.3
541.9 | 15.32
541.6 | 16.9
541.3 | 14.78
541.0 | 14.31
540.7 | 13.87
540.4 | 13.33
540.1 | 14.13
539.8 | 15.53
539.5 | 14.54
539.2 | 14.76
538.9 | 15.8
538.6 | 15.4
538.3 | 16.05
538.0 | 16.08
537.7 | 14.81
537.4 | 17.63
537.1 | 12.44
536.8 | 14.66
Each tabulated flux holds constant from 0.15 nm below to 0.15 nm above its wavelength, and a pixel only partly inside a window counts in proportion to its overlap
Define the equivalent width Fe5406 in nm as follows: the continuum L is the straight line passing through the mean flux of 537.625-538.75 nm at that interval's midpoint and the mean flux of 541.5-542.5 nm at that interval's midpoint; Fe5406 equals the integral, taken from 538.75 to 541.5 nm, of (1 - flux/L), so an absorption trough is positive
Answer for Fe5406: 0.269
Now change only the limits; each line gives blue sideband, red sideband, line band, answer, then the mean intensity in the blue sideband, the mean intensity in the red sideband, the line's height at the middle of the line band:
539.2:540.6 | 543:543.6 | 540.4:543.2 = -0.324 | 14.4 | 14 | 14.2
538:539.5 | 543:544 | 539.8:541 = 0.070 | 15.5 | 13.9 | 14.9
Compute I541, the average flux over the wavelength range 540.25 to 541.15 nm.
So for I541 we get 13.8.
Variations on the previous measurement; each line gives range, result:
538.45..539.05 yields 15.6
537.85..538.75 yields 15.8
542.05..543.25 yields 17.1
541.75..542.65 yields 16.9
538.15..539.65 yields 15.3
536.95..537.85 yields 15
